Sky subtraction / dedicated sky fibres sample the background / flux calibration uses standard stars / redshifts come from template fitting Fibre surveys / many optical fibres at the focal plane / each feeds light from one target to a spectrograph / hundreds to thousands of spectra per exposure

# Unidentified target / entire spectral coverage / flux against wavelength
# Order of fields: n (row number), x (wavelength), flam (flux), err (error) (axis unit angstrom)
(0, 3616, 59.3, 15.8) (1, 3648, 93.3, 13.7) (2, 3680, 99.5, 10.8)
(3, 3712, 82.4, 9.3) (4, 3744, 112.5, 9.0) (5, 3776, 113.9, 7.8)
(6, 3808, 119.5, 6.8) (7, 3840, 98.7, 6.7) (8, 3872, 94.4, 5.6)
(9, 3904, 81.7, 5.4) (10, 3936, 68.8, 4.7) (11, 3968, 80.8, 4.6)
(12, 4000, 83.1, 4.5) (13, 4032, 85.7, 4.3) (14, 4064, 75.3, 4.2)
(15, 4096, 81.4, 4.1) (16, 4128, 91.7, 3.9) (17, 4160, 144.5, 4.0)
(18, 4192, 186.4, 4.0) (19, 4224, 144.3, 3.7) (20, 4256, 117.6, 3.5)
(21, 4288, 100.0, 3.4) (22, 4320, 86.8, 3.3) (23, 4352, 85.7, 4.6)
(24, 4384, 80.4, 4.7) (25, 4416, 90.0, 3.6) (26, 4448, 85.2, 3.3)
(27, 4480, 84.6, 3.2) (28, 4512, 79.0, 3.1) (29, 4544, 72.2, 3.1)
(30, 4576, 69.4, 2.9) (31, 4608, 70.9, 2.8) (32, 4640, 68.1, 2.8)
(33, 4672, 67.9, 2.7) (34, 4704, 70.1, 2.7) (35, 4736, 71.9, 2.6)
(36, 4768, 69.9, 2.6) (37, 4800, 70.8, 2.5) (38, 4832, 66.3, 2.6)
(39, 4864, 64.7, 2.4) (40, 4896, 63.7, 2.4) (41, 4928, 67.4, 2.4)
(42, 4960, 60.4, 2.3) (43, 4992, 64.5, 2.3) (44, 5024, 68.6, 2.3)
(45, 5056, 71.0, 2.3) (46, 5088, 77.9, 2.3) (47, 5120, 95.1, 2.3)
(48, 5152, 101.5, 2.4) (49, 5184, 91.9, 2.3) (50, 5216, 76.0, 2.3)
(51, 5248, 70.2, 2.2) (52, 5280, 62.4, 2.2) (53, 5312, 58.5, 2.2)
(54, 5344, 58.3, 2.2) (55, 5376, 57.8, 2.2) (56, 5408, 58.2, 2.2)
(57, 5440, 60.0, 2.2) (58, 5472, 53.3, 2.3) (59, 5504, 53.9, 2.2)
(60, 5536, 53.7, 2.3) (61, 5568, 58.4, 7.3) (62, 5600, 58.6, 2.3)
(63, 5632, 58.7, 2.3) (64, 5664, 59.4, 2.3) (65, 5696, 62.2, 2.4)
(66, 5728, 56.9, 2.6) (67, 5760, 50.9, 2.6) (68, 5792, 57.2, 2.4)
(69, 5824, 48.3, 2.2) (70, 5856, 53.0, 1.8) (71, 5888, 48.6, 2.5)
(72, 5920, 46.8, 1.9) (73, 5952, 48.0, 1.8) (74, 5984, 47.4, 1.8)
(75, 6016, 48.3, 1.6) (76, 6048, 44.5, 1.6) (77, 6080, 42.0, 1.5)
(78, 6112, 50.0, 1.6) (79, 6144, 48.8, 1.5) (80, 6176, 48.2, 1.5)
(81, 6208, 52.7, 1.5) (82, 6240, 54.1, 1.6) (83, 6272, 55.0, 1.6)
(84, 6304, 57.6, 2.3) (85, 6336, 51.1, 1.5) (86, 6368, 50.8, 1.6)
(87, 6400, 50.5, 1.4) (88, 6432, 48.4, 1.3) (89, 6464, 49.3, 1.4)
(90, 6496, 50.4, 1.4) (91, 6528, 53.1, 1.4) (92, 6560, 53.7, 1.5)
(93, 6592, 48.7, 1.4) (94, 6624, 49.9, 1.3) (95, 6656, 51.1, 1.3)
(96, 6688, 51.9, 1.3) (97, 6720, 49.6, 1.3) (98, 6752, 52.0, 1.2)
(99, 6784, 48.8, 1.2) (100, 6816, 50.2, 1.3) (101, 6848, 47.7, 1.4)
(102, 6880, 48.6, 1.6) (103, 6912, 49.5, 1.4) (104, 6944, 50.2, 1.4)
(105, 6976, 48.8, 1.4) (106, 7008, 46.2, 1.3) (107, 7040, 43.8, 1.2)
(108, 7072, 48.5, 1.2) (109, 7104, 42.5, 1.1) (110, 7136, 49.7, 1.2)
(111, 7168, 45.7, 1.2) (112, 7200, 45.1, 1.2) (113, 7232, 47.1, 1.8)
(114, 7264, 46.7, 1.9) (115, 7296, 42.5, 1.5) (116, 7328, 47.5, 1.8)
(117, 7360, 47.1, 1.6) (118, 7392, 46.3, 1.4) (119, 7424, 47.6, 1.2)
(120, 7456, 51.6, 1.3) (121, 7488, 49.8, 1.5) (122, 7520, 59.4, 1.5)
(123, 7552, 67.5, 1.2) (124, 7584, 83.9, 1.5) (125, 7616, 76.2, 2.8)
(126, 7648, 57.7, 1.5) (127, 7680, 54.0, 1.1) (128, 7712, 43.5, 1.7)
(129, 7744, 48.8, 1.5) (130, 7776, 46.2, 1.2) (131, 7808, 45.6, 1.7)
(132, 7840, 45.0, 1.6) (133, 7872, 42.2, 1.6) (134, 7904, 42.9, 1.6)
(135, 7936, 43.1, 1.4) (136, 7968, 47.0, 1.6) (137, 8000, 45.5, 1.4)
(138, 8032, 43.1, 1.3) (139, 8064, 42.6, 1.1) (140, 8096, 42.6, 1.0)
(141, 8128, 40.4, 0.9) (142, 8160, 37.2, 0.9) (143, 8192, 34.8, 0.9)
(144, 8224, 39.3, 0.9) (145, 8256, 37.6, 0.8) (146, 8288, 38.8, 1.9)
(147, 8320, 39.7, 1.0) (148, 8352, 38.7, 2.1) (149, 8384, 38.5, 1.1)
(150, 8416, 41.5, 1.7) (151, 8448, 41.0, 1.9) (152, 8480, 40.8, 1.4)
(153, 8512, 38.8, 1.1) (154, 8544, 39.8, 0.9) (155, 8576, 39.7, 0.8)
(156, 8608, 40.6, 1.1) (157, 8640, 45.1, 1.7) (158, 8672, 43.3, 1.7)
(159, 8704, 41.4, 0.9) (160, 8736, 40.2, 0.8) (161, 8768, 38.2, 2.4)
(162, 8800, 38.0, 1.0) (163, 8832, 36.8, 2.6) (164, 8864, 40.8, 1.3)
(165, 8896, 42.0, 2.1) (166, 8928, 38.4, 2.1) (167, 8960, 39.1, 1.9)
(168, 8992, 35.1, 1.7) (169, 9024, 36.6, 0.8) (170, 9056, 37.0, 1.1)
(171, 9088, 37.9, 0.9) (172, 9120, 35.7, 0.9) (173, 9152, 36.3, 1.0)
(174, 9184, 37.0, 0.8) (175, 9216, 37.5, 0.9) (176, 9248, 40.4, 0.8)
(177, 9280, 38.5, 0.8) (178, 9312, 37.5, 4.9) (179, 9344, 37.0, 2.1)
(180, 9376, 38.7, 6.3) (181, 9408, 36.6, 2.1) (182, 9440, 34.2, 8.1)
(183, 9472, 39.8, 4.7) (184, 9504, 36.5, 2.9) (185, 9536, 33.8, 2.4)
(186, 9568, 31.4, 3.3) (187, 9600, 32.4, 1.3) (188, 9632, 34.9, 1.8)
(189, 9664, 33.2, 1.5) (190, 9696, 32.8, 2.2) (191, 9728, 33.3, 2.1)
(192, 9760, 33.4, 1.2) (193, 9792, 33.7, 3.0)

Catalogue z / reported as 1.711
